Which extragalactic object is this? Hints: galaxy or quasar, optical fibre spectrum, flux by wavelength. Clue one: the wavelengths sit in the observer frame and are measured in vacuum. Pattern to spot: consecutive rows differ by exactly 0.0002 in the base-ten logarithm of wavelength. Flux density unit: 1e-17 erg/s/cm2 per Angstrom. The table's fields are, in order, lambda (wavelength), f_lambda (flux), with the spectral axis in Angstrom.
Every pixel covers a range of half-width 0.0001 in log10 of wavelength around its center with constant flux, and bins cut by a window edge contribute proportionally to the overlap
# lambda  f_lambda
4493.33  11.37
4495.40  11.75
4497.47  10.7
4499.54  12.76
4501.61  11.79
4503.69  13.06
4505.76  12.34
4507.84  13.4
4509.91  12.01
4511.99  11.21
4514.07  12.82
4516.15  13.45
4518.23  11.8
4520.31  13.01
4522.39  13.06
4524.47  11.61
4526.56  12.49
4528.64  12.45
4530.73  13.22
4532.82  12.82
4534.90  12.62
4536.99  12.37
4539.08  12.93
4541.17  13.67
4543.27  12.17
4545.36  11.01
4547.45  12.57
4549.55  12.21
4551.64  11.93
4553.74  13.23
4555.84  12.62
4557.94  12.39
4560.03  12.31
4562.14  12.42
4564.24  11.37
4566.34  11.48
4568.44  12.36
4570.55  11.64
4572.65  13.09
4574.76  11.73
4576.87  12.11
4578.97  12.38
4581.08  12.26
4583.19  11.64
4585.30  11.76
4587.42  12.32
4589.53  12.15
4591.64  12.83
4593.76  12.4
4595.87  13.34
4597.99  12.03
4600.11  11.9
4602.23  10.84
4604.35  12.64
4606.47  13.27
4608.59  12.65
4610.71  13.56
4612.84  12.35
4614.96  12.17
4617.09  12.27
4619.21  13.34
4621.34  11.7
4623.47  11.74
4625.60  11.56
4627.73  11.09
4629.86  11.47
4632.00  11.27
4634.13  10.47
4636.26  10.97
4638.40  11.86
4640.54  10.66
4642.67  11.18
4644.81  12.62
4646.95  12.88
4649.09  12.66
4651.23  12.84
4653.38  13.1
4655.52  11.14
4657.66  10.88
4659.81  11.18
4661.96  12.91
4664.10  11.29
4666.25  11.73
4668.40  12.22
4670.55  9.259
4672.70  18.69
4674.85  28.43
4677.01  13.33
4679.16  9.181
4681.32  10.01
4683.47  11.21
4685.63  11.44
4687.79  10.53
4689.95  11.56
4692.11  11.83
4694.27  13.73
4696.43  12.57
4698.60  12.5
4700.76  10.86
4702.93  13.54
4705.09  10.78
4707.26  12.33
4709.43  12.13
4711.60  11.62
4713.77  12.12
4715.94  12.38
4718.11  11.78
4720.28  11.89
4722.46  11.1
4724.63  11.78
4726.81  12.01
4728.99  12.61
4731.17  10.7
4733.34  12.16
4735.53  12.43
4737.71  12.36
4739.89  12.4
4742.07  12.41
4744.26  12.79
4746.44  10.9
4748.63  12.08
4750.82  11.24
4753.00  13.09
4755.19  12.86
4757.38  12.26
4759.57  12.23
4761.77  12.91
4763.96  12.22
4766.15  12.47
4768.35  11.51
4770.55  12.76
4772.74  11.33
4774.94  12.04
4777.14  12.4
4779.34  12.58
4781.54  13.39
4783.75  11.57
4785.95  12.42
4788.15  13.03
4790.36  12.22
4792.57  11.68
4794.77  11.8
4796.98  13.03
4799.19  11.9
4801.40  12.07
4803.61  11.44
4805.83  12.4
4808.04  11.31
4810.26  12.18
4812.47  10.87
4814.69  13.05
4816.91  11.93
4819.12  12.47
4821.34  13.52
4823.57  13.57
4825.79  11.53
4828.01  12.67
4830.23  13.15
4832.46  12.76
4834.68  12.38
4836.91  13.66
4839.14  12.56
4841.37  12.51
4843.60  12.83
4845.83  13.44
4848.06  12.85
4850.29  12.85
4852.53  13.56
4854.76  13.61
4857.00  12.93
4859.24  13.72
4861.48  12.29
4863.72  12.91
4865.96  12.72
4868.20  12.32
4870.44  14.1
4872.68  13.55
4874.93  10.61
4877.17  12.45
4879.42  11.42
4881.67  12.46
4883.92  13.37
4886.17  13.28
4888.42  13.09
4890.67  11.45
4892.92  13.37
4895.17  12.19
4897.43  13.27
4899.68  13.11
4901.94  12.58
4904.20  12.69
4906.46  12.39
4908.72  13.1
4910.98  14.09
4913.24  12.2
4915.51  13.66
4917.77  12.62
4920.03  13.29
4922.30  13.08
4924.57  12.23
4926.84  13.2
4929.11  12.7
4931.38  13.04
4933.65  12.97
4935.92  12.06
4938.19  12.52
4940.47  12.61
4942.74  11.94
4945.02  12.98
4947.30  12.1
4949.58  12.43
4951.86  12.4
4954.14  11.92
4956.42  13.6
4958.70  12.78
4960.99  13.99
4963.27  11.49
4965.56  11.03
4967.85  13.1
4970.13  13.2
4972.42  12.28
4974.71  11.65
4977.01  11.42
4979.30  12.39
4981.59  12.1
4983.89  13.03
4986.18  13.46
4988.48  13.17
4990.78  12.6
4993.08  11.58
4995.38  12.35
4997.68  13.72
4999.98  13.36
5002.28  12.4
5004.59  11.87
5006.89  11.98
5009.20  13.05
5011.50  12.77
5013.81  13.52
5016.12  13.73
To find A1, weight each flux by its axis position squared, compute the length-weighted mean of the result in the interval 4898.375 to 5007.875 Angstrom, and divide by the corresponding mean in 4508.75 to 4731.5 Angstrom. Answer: 1.2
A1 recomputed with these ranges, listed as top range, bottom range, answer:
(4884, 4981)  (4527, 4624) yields 1.19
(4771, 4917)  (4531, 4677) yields 1.12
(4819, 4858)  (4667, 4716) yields 1.08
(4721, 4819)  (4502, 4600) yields 1.08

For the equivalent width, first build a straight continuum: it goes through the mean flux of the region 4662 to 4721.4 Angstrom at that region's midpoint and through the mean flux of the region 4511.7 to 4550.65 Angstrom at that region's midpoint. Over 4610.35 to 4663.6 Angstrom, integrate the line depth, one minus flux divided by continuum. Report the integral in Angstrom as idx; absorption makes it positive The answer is 2.8 Angstrom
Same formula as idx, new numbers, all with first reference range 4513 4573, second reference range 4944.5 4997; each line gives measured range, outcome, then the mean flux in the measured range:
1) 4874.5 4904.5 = -0.21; 12.6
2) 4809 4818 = 0.34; 12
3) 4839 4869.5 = -1.18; 13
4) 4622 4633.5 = 0.97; 11.4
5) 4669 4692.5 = -1.48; 13.2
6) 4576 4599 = 0.28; 12.3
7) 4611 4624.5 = 0.12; 12.3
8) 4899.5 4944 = -1.13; 12.8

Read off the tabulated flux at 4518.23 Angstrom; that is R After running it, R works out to 11.8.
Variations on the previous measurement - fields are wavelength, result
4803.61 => 11.44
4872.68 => 13.55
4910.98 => 14.09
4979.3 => 12.39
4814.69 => 13.05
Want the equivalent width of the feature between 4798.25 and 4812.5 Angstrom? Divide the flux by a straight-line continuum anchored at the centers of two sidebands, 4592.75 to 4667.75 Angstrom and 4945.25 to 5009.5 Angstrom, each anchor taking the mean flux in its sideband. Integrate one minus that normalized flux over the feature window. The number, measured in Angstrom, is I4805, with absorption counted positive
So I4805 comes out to 0.5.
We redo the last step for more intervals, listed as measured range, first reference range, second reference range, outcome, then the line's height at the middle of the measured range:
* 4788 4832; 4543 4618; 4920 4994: 0.5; 12.4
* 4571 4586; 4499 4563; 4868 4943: 0.5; 12.5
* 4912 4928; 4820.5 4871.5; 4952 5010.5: -0.2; 12.7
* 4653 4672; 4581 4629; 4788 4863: 1.1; 12.3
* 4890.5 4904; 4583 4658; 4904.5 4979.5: -0.2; 12.5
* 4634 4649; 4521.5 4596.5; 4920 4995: 0.9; 12.4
